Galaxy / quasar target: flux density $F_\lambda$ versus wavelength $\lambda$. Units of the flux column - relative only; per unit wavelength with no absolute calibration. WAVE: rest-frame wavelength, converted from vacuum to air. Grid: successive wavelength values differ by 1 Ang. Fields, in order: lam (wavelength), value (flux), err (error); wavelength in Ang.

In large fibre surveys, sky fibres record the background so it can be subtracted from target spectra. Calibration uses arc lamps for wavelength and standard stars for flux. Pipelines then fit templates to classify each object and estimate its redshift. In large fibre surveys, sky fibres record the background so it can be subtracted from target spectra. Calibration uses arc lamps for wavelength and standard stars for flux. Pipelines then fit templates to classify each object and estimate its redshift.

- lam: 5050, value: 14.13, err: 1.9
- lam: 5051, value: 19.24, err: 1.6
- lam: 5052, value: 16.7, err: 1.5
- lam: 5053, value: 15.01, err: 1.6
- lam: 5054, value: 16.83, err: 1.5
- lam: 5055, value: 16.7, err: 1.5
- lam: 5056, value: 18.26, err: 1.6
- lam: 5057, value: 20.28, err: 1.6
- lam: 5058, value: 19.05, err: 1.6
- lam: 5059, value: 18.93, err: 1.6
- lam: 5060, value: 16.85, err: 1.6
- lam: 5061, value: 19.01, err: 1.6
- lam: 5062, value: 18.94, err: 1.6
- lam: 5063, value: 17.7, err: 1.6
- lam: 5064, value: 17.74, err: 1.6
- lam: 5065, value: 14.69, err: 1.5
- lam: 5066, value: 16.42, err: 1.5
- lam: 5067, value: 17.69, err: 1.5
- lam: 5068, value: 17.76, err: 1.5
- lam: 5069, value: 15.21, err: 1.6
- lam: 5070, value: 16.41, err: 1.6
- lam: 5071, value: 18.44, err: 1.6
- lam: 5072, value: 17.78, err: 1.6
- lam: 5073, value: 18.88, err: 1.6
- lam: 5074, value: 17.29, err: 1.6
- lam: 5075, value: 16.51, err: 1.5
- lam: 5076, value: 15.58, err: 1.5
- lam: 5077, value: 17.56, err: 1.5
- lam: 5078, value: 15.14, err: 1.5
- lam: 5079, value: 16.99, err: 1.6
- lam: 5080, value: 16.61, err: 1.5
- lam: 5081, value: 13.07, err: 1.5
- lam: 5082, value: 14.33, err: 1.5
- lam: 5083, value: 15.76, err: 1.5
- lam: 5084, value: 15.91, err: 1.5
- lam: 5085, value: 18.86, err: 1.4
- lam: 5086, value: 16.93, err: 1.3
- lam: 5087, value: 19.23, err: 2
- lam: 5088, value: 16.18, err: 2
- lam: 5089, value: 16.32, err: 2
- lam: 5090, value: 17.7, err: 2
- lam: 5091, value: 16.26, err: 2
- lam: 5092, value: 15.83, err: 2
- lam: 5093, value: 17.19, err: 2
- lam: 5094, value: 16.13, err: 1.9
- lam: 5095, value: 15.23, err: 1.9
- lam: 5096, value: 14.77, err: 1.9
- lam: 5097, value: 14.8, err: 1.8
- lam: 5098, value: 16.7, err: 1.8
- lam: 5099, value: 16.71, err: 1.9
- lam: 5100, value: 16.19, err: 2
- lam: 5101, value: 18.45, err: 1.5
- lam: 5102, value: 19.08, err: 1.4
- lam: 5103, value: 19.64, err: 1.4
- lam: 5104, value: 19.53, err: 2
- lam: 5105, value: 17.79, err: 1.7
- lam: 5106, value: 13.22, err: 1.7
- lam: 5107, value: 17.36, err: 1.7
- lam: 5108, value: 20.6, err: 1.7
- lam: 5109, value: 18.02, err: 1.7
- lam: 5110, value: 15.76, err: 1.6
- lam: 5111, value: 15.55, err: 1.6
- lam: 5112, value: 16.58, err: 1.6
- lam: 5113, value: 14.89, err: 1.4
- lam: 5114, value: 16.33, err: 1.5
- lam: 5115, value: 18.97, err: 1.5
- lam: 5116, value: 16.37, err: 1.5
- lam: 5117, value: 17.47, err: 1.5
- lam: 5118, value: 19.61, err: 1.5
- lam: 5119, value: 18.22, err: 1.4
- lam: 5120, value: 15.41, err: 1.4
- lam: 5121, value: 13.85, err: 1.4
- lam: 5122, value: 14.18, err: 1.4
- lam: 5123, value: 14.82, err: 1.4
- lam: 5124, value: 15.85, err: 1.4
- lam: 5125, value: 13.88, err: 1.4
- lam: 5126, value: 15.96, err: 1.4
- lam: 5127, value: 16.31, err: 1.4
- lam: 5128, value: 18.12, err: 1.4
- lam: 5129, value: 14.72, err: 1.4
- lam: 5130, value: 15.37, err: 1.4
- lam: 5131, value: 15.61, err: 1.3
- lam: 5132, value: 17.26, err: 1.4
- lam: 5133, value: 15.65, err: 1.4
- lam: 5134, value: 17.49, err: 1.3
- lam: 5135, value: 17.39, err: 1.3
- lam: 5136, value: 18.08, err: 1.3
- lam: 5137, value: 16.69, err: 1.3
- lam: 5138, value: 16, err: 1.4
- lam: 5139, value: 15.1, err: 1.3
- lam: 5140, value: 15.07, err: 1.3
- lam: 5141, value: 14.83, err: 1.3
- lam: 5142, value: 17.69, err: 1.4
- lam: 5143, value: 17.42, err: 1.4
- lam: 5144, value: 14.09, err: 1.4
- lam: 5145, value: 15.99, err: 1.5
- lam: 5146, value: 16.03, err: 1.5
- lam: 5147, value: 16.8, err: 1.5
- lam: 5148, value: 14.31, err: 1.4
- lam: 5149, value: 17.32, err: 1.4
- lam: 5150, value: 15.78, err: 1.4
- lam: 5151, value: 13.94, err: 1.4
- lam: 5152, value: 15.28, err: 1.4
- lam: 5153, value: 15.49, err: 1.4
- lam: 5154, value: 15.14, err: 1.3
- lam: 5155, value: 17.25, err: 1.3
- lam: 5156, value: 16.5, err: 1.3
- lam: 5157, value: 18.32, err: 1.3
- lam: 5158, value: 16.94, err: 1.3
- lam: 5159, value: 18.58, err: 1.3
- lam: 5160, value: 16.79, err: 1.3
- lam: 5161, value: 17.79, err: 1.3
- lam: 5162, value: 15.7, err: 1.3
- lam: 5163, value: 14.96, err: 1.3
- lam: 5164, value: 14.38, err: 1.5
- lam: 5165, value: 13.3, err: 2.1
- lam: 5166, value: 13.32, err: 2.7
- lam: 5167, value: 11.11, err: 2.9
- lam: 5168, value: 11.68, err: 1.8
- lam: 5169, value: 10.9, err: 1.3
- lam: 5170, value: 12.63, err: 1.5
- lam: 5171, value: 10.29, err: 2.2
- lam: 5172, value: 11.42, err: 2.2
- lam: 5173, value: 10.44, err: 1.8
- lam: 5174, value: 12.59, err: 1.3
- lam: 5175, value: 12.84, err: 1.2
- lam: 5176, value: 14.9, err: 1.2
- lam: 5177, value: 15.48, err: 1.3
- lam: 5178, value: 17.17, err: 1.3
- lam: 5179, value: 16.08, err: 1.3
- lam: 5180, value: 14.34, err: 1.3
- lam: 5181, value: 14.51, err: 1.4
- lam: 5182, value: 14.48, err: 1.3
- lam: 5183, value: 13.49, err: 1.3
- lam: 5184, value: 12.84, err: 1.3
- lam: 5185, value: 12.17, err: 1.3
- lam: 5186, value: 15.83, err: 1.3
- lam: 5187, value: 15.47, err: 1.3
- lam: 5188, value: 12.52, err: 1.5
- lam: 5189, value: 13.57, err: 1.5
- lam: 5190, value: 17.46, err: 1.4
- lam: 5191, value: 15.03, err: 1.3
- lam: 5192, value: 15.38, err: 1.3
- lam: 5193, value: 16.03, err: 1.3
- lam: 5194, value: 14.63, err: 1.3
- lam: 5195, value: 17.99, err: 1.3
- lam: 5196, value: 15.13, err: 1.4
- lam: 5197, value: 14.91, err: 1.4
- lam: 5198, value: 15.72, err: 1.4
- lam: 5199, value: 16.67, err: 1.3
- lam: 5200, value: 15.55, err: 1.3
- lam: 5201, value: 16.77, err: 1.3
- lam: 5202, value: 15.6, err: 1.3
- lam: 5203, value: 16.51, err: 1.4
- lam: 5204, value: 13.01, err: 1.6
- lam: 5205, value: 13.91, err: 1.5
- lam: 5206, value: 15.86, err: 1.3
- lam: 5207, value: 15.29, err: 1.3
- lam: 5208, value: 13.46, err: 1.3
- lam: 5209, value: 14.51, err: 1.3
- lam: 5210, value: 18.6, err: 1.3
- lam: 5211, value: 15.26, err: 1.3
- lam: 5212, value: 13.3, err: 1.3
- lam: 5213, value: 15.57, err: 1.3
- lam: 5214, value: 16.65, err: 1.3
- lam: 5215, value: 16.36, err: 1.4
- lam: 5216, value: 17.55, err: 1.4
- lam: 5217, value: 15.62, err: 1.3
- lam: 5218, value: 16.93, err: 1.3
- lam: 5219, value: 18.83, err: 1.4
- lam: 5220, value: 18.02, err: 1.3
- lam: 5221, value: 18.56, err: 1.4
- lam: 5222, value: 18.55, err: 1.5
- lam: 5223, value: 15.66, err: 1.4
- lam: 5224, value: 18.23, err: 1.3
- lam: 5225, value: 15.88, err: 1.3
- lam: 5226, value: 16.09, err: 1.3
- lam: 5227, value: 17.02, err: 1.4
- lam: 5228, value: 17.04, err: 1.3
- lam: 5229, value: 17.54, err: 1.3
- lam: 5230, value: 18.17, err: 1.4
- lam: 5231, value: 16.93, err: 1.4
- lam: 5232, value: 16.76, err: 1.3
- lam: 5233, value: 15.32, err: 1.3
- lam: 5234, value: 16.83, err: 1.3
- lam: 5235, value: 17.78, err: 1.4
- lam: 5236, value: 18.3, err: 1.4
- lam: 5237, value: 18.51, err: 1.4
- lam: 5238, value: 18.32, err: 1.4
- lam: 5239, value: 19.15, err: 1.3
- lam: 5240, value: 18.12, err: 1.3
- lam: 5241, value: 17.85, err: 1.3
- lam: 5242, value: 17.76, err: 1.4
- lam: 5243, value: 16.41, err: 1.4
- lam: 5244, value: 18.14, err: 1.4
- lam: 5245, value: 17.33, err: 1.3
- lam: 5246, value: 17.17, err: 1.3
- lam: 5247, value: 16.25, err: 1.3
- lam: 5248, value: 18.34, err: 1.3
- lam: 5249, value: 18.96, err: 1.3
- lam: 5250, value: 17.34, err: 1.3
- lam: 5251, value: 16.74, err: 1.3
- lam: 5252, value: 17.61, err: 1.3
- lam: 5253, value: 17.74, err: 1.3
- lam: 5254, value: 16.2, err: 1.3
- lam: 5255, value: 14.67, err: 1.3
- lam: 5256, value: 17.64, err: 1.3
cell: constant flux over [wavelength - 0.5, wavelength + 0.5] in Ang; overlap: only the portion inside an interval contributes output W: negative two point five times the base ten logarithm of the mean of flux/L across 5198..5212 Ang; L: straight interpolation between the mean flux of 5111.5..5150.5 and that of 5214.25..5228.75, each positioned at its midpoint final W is 0.11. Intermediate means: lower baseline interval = 16.2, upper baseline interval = 17.2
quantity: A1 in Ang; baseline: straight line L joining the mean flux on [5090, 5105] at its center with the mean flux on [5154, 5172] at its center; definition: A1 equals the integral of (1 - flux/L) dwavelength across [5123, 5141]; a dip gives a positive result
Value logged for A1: -0.4 Ang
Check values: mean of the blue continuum 17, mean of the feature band 16.1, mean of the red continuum 14.7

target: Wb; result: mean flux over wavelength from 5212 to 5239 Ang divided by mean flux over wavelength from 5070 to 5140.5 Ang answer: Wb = 1.03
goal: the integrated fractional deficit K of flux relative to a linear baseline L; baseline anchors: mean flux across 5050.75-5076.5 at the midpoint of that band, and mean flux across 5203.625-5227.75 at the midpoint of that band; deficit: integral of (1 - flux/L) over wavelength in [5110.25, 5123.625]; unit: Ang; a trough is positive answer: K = 0.6 Ang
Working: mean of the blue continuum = 17.4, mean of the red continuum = 16.2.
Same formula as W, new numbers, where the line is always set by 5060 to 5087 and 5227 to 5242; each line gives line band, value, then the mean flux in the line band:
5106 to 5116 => 0.01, 16.9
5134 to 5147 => 0.06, 16.3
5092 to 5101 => 0.06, 16.1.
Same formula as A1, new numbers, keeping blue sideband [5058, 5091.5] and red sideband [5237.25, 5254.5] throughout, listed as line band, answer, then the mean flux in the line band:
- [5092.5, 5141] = 1.7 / 16.5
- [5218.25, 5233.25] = 0.2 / 17.3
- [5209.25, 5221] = 0.6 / 16.6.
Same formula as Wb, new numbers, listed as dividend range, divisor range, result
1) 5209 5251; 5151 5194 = 1.18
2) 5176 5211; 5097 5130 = 0.91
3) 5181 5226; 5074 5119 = 0.93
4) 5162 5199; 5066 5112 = 0.84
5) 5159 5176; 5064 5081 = 0.80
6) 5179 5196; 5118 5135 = 0.93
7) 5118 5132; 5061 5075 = 0.91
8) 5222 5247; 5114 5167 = 1.08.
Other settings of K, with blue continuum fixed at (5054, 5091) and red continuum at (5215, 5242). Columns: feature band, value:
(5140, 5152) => 1.0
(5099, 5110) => -0.4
